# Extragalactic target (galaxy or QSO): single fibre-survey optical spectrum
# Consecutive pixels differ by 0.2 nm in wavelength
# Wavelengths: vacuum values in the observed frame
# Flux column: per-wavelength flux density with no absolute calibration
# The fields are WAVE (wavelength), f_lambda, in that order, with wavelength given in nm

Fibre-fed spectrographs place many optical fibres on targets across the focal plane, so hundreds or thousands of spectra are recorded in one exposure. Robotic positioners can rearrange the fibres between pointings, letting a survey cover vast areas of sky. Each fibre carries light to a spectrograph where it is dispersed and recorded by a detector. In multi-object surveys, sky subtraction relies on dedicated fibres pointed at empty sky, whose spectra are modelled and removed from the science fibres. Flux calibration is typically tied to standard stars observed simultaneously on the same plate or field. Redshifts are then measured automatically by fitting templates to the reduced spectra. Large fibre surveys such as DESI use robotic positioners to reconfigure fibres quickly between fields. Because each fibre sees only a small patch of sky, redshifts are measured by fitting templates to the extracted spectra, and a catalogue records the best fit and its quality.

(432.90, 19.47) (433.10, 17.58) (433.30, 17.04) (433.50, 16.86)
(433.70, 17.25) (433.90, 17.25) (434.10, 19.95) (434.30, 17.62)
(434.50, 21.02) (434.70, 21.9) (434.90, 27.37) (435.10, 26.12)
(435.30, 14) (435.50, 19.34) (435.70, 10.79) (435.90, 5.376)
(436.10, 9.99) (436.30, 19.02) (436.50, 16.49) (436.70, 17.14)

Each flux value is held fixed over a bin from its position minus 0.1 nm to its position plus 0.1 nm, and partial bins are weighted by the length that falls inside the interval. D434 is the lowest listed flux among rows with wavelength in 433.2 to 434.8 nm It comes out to 16.86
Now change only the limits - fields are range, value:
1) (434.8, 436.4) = 5.376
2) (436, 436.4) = 9.99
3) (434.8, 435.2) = 26.12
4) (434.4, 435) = 21.02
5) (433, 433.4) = 17.04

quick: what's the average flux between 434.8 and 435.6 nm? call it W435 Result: 21.7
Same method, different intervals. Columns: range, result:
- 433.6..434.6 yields 18.6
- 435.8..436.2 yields 7.68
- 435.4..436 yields 11.8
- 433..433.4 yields 17.3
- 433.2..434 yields 17.1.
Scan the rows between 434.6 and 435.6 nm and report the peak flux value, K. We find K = 27.37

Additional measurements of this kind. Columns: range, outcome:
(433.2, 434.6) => 21.02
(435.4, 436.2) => 19.34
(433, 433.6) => 17.58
